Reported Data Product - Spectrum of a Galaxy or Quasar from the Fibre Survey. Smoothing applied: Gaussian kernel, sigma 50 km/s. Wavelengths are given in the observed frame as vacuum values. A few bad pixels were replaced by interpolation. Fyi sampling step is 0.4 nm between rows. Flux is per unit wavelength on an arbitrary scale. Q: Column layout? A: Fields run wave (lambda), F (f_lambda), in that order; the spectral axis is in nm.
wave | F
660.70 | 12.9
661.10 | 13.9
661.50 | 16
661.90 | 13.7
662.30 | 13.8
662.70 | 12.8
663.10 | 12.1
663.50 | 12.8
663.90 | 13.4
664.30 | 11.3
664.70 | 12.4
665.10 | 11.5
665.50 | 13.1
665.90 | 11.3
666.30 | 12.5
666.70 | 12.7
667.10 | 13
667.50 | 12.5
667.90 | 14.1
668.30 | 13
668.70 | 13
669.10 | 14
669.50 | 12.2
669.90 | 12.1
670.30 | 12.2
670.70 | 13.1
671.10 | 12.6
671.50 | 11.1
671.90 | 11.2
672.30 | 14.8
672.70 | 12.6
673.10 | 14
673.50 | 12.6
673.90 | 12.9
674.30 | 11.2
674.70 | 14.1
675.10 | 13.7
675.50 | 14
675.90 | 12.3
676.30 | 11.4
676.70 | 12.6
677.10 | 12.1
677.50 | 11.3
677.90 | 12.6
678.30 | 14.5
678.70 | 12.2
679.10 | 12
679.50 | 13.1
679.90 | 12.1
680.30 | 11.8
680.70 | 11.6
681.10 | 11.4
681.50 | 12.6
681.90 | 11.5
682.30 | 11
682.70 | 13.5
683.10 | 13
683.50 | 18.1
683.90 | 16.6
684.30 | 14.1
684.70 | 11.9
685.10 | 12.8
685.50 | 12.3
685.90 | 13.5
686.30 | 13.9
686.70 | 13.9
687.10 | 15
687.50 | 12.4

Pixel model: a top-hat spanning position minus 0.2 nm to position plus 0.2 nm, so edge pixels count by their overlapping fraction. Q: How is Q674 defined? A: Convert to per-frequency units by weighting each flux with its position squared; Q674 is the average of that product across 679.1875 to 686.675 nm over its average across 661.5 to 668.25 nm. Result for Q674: 1.08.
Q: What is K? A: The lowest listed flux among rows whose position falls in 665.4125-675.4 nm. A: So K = 11.1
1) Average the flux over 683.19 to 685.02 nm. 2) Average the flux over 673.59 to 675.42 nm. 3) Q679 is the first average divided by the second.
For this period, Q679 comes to 1.14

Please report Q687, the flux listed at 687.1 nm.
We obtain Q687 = 15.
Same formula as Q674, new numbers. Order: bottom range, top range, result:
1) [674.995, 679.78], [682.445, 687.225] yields 1.13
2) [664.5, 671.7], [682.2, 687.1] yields 1.15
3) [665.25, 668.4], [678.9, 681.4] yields 0.98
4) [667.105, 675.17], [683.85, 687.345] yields 1.11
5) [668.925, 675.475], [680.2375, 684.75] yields 1.06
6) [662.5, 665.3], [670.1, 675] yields 1.06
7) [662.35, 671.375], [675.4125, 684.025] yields 1.05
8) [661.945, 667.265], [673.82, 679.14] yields 1.04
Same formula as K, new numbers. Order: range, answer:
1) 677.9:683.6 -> 11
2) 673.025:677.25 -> 11.2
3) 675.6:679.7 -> 11.3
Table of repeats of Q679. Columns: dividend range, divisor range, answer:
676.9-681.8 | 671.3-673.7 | 0.96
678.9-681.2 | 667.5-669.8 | 0.91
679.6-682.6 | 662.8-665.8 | 0.96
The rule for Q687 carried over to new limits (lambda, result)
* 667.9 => 14.1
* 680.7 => 11.6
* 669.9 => 12.1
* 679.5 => 13.1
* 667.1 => 13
